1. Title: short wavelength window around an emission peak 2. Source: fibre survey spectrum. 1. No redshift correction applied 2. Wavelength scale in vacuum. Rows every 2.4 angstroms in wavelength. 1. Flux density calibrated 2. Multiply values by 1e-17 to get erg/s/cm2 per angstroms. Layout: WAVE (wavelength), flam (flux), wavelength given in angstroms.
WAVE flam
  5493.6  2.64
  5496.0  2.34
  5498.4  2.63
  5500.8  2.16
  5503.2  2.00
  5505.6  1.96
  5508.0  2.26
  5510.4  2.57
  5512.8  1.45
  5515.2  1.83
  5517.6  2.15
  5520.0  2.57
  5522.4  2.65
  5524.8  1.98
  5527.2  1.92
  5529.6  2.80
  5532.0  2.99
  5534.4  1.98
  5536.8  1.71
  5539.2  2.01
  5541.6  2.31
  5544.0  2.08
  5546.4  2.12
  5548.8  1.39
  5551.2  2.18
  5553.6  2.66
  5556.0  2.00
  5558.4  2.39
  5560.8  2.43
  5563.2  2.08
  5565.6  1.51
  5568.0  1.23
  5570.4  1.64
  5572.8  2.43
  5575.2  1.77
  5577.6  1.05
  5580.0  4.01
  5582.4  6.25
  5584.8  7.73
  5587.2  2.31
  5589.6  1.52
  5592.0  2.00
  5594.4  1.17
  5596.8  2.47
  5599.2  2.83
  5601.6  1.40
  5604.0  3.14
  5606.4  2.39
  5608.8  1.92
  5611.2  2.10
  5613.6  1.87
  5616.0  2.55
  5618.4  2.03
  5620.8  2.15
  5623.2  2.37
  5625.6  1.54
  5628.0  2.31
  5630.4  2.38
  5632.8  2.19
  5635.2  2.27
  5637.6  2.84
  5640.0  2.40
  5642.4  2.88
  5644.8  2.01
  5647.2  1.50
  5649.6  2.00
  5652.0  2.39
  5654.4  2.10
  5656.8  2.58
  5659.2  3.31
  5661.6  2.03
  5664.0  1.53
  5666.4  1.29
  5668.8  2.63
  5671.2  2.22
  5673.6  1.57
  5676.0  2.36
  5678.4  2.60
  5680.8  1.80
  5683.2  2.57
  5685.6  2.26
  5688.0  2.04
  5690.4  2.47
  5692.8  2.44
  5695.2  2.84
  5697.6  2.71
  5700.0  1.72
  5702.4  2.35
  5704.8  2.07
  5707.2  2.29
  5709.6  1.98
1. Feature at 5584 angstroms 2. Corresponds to H-beta 4861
